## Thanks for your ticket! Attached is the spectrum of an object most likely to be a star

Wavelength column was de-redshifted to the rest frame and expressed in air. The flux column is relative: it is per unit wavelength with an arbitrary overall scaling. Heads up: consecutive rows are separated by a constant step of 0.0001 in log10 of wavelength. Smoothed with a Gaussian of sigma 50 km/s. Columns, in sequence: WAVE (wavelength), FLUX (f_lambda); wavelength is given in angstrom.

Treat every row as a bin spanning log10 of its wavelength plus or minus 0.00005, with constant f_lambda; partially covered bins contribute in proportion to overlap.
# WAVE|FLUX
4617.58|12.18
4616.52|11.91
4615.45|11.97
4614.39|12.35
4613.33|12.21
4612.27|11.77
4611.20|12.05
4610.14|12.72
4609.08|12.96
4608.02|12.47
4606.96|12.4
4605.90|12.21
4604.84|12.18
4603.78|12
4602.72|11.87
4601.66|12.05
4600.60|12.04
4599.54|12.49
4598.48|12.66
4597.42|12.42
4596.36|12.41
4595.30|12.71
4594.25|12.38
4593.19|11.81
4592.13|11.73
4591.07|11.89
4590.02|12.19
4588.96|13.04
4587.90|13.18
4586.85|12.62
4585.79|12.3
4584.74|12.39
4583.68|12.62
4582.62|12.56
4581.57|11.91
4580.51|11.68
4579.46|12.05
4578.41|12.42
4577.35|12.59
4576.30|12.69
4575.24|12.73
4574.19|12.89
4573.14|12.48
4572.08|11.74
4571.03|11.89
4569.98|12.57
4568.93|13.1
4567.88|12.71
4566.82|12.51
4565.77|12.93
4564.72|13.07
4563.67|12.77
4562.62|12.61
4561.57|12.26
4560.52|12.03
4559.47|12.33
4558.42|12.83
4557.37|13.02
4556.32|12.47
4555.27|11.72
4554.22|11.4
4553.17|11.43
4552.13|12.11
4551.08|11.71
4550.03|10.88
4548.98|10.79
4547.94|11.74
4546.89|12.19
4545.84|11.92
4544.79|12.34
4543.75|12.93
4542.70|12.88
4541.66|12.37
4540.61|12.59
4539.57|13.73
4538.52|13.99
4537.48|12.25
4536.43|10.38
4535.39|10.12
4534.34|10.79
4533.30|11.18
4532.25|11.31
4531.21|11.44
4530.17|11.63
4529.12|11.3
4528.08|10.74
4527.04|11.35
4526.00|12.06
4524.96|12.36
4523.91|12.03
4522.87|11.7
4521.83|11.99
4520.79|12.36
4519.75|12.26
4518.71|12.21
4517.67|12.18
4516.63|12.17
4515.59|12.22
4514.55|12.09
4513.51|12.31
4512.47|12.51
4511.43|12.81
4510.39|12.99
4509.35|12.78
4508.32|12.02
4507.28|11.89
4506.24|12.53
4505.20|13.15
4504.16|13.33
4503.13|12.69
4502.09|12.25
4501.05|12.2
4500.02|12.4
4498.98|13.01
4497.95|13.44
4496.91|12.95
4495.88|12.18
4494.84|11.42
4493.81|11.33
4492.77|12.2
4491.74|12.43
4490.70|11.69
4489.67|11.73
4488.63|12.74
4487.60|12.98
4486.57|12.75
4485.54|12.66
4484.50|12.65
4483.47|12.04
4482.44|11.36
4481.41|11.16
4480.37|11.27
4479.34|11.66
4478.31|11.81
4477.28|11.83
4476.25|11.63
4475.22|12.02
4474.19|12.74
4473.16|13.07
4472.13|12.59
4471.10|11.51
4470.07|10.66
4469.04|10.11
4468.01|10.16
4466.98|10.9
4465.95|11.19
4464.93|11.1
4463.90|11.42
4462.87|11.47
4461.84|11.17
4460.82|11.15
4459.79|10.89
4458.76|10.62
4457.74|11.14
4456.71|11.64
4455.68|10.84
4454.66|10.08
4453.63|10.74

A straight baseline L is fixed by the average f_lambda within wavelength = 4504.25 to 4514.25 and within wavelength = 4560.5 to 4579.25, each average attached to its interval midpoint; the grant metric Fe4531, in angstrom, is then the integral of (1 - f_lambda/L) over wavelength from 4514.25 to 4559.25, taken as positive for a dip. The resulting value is 2.3 angstrom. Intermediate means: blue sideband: 12.6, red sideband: 12.6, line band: 11.9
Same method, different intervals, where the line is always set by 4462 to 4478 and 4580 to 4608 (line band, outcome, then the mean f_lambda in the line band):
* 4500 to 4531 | -1.1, 12.2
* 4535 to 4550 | -0.2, 12.1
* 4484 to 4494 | -0.6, 12.3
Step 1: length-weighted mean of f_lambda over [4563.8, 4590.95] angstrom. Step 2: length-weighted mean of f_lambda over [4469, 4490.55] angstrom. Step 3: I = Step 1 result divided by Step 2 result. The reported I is 1.04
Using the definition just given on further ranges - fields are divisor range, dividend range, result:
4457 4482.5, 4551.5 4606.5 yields 1.09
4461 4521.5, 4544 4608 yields 1.02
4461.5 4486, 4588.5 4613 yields 1.06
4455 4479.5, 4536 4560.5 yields 1.07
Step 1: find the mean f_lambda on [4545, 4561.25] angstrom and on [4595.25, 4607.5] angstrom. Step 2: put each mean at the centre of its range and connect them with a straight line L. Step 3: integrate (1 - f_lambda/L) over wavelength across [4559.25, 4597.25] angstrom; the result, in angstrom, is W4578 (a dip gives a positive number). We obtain -1.1 angstrom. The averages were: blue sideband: 11.9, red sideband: 12.3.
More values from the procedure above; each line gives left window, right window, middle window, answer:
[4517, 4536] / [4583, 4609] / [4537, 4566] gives -1.1 angstrom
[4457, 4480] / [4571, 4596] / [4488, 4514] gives -1.7 angstrom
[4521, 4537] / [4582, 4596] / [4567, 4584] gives -0.3 angstrom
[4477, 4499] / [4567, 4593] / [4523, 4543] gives 0.8 angstrom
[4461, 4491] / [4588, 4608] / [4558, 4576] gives -0.6 angstrom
